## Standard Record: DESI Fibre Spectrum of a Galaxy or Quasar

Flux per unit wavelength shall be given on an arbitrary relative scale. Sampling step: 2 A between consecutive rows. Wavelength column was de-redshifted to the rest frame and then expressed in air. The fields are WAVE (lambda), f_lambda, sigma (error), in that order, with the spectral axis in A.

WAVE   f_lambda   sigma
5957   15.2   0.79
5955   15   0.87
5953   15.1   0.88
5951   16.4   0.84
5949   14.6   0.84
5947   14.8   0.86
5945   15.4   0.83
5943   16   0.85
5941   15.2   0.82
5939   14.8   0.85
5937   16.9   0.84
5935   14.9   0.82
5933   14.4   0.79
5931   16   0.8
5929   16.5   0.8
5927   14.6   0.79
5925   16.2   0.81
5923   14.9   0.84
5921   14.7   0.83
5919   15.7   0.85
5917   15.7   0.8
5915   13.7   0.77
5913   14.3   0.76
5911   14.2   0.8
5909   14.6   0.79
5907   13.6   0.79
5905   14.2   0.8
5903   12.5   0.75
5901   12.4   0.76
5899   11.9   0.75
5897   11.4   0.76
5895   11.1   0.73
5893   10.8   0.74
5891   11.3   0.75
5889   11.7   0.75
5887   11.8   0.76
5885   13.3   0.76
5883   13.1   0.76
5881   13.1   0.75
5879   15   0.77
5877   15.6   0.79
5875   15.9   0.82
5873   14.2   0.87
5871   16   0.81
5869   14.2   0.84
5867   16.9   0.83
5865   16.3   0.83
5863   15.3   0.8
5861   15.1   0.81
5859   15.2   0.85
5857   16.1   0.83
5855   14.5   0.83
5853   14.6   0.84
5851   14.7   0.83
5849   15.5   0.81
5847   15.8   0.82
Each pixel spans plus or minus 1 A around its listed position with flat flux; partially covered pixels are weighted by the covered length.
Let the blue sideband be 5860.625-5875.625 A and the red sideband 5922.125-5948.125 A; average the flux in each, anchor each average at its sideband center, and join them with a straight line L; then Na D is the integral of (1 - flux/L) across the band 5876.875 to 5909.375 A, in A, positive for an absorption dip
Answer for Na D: 5.9 A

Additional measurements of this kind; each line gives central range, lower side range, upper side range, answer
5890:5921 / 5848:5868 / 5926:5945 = 4.5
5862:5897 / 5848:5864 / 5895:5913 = 0.9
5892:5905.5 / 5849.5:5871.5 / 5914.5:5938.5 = 3.0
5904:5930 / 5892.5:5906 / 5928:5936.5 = -1.7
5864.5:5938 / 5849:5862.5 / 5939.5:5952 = 5.3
